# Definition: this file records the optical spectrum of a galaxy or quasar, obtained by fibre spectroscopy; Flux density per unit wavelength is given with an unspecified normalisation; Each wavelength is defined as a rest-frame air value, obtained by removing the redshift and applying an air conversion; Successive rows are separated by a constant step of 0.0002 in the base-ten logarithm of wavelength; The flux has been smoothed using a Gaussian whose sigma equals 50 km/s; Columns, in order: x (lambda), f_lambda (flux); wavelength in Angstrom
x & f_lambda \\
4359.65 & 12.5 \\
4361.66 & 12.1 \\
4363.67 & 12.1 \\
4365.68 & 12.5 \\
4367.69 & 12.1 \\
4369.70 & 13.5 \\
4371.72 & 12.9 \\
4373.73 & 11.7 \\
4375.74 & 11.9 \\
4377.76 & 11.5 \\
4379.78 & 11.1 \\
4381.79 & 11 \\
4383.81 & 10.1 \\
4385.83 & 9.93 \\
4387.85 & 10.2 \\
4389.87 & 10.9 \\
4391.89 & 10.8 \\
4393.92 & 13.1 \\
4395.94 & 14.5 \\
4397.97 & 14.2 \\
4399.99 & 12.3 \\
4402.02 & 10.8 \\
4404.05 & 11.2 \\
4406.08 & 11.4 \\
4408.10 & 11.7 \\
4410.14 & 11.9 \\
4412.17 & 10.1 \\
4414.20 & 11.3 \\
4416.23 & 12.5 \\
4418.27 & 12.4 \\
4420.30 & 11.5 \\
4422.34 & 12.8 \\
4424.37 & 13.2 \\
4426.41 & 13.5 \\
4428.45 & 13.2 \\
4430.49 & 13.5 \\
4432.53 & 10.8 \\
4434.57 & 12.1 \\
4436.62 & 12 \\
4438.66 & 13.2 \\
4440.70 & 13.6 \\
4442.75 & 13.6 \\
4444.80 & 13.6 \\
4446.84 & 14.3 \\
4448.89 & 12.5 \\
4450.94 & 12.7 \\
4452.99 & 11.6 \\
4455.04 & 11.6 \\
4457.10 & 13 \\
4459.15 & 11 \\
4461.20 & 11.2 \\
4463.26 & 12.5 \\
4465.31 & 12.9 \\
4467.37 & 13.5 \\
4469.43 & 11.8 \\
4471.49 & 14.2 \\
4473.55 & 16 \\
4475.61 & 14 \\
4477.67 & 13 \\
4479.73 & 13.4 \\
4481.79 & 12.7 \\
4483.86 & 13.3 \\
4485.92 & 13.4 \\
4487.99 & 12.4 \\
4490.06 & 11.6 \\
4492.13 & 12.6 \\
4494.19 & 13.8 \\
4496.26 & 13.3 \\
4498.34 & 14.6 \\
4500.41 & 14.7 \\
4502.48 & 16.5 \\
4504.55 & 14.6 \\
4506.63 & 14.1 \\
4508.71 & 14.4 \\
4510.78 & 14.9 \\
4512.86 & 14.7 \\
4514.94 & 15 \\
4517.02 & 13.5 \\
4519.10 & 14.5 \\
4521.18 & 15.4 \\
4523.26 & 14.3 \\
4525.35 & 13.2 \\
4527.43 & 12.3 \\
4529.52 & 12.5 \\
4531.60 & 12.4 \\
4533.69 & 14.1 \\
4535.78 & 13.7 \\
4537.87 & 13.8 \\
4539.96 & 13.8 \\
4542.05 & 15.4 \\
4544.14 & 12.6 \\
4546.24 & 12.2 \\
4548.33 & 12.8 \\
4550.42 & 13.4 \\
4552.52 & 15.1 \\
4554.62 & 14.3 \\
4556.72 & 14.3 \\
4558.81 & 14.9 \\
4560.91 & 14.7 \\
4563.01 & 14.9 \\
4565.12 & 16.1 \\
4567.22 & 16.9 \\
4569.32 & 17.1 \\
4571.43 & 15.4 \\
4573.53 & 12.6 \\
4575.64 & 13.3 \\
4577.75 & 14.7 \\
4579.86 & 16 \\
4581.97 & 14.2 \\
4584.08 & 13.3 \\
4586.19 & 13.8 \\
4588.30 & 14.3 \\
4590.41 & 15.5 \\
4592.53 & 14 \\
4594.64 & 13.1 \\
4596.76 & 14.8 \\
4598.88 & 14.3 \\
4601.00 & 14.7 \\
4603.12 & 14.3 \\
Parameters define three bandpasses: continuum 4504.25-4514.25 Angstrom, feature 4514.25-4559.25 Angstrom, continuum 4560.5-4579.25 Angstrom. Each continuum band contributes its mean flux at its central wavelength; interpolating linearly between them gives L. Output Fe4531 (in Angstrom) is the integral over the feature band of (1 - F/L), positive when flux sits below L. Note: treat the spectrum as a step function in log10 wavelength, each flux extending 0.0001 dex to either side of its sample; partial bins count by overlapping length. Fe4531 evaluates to 3.1 Angstrom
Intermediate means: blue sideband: 14.5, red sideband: 15.1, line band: 13.8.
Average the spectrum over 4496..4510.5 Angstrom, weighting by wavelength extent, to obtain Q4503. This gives 14.7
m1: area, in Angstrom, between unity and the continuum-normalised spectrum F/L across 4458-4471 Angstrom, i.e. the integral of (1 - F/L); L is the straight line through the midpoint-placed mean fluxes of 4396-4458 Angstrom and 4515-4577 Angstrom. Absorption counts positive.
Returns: 0.7 Angstrom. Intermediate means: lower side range 12.4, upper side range 14.1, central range 12.2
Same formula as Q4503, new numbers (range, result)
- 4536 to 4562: 13.9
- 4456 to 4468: 12.3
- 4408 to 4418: 11.5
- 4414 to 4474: 12.7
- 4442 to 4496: 12.9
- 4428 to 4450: 12.9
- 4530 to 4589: 14.3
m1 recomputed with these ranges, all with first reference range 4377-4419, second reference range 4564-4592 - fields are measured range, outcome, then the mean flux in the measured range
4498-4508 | -1.1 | 14.9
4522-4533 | 0.7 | 13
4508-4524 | -1.0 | 14.6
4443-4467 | 0.2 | 12.5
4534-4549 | 0.7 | 13.5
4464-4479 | -0.8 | 13.6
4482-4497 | 0.4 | 12.9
